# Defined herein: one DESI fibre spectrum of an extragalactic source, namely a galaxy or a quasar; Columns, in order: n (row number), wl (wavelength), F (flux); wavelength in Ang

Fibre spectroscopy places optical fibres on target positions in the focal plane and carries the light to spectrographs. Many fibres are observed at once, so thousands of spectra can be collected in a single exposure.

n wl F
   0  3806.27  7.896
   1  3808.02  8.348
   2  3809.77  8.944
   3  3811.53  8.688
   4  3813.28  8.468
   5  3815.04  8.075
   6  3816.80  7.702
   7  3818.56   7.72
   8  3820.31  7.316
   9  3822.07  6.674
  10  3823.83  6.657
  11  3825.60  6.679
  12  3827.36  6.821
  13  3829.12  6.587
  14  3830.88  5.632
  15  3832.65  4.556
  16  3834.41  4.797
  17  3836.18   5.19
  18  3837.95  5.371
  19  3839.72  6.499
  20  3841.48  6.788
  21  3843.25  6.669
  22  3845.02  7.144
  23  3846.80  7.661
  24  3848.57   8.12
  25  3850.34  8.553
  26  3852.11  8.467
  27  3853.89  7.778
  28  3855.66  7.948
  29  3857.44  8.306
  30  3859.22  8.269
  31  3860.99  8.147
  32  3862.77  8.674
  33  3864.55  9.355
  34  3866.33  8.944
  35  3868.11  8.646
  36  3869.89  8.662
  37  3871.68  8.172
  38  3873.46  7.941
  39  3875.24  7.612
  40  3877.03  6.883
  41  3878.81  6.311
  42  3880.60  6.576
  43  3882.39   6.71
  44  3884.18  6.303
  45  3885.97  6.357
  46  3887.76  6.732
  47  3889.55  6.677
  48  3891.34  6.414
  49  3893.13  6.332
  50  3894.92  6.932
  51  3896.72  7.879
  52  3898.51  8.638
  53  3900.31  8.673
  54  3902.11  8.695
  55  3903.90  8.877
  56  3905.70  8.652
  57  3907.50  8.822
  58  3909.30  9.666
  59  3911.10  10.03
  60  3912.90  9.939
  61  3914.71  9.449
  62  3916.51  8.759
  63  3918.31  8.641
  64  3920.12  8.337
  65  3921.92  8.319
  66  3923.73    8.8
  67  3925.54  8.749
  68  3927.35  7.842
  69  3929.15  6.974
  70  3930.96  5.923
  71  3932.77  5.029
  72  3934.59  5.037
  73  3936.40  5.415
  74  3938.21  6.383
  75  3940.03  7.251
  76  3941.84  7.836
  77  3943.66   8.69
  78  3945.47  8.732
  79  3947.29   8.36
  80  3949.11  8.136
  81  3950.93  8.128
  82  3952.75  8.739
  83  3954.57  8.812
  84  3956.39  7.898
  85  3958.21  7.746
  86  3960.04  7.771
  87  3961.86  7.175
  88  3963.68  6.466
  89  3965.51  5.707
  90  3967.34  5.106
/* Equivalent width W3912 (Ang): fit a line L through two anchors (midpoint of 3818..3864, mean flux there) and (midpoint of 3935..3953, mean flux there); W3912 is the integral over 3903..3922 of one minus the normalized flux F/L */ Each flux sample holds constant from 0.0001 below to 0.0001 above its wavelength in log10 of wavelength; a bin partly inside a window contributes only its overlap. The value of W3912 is -4.1 Ang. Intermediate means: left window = 7.06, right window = 7.66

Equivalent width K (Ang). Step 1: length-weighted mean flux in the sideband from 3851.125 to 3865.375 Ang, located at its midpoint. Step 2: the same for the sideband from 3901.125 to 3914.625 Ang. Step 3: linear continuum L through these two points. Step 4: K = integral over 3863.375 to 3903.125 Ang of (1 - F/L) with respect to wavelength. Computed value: 5.7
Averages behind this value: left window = 8.37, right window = 9.25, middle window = 7.53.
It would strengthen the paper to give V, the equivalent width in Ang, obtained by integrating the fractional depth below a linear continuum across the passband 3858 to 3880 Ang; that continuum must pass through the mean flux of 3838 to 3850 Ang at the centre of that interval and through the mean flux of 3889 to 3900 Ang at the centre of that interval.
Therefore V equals -2.9 Ang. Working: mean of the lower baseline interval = 7.09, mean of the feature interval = 8.12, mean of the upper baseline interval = 7.24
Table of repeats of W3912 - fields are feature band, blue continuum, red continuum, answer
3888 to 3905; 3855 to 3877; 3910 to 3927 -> 2.1 Ang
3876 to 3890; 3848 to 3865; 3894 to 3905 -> 2.9 Ang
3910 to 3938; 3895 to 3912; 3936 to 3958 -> 2.1 Ang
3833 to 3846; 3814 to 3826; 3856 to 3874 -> 3.0 Ang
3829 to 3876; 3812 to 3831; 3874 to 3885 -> -3.2 Ang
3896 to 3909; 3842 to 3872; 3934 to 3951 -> -1.5 Ang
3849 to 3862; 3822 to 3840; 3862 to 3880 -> -1.8 Ang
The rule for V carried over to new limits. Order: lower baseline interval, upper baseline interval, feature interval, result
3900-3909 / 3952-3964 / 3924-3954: 3.0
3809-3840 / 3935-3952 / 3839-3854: -1.2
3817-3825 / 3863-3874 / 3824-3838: 3.1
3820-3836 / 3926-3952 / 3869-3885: -1.6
